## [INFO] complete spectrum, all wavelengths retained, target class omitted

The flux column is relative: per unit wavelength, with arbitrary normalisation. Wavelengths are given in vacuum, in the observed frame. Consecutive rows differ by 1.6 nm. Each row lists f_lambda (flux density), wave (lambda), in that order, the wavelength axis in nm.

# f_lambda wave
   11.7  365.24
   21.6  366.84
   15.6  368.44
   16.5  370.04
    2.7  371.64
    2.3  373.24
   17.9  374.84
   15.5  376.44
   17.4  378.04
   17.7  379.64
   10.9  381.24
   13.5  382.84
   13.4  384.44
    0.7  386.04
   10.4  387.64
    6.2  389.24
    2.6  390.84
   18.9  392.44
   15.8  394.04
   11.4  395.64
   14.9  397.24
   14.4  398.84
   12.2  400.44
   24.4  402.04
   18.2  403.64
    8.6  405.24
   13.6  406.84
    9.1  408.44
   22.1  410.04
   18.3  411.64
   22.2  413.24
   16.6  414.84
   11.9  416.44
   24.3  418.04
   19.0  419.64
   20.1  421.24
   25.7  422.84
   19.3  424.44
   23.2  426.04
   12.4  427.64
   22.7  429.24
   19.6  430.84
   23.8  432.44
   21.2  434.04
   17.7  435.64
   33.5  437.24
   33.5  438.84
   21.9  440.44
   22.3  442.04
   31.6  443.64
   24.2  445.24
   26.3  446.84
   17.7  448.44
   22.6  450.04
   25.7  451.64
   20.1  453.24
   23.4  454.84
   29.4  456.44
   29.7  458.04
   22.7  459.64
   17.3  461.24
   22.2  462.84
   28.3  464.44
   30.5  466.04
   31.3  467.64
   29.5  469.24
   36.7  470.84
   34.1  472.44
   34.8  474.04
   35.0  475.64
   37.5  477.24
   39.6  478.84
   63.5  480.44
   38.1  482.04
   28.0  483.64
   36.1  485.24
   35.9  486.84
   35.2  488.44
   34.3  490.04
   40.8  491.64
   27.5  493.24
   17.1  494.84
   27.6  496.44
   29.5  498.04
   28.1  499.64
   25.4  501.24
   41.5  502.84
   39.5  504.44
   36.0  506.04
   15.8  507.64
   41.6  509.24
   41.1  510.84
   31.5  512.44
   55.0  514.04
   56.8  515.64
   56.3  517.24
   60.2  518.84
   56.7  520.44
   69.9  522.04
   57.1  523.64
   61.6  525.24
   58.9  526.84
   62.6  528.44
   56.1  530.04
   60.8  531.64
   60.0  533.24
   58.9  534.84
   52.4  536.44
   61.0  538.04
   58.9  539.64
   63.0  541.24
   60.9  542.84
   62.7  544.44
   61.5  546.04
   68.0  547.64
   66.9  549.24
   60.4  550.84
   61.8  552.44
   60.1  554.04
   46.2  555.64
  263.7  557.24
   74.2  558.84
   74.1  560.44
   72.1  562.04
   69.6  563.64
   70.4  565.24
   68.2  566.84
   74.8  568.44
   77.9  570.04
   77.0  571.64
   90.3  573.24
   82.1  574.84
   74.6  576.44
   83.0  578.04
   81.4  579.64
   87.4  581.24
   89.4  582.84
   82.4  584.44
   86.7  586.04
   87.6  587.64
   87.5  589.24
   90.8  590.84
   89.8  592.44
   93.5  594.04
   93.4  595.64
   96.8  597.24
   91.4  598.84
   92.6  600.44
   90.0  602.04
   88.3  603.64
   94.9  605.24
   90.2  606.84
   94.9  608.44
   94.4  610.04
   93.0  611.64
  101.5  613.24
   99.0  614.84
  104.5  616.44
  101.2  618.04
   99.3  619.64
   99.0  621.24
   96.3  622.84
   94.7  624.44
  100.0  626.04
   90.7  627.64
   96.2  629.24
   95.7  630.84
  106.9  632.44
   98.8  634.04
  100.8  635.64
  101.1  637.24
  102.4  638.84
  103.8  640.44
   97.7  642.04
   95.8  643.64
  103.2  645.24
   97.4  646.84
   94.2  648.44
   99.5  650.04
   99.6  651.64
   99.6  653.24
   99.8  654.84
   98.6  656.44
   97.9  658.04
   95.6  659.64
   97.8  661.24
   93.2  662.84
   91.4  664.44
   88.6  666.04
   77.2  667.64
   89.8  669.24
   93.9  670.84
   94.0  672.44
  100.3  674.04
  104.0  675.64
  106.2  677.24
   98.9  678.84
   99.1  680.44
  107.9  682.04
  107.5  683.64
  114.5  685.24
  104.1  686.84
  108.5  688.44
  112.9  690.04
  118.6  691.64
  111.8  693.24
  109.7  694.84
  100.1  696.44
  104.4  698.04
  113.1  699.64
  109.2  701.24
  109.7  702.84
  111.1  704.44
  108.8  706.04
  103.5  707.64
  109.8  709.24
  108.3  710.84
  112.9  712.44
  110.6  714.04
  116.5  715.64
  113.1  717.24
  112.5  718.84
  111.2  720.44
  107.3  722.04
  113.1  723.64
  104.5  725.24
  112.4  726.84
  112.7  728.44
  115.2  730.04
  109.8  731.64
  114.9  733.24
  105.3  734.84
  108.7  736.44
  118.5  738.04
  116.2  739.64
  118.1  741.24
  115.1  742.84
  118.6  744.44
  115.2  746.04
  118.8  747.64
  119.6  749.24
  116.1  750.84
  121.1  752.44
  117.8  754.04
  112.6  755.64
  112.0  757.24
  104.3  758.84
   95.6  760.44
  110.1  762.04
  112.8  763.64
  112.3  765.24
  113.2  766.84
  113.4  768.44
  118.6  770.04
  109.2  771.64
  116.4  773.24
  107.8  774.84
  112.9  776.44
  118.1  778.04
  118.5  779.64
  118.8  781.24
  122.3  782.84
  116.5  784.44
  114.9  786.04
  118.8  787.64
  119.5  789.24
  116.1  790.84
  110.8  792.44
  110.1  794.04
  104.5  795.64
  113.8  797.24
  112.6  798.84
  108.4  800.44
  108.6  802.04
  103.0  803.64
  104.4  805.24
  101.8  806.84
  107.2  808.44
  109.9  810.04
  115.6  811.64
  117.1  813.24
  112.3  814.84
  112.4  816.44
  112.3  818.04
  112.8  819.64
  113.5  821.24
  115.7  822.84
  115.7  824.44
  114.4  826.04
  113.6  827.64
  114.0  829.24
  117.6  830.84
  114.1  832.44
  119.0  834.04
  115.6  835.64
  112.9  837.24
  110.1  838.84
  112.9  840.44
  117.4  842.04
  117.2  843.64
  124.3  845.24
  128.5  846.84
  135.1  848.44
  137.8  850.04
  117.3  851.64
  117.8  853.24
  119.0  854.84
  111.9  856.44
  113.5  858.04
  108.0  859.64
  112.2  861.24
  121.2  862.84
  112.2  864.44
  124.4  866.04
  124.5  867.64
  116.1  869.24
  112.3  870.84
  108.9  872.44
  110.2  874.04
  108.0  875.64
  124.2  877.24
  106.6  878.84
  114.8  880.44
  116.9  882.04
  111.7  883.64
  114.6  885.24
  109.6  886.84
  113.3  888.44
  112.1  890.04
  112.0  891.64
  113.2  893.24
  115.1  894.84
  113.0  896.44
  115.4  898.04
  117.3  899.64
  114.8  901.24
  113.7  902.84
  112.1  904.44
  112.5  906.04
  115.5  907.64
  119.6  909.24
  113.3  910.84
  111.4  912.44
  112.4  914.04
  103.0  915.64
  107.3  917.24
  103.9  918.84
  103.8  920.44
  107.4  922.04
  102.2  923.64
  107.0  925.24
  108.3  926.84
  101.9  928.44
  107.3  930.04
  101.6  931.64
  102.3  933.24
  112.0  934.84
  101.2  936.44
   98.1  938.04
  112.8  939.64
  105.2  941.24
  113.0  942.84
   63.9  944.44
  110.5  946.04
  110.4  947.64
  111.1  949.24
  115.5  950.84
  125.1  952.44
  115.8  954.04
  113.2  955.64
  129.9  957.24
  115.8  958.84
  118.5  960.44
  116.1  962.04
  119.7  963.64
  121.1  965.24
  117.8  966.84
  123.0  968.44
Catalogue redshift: 0.29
